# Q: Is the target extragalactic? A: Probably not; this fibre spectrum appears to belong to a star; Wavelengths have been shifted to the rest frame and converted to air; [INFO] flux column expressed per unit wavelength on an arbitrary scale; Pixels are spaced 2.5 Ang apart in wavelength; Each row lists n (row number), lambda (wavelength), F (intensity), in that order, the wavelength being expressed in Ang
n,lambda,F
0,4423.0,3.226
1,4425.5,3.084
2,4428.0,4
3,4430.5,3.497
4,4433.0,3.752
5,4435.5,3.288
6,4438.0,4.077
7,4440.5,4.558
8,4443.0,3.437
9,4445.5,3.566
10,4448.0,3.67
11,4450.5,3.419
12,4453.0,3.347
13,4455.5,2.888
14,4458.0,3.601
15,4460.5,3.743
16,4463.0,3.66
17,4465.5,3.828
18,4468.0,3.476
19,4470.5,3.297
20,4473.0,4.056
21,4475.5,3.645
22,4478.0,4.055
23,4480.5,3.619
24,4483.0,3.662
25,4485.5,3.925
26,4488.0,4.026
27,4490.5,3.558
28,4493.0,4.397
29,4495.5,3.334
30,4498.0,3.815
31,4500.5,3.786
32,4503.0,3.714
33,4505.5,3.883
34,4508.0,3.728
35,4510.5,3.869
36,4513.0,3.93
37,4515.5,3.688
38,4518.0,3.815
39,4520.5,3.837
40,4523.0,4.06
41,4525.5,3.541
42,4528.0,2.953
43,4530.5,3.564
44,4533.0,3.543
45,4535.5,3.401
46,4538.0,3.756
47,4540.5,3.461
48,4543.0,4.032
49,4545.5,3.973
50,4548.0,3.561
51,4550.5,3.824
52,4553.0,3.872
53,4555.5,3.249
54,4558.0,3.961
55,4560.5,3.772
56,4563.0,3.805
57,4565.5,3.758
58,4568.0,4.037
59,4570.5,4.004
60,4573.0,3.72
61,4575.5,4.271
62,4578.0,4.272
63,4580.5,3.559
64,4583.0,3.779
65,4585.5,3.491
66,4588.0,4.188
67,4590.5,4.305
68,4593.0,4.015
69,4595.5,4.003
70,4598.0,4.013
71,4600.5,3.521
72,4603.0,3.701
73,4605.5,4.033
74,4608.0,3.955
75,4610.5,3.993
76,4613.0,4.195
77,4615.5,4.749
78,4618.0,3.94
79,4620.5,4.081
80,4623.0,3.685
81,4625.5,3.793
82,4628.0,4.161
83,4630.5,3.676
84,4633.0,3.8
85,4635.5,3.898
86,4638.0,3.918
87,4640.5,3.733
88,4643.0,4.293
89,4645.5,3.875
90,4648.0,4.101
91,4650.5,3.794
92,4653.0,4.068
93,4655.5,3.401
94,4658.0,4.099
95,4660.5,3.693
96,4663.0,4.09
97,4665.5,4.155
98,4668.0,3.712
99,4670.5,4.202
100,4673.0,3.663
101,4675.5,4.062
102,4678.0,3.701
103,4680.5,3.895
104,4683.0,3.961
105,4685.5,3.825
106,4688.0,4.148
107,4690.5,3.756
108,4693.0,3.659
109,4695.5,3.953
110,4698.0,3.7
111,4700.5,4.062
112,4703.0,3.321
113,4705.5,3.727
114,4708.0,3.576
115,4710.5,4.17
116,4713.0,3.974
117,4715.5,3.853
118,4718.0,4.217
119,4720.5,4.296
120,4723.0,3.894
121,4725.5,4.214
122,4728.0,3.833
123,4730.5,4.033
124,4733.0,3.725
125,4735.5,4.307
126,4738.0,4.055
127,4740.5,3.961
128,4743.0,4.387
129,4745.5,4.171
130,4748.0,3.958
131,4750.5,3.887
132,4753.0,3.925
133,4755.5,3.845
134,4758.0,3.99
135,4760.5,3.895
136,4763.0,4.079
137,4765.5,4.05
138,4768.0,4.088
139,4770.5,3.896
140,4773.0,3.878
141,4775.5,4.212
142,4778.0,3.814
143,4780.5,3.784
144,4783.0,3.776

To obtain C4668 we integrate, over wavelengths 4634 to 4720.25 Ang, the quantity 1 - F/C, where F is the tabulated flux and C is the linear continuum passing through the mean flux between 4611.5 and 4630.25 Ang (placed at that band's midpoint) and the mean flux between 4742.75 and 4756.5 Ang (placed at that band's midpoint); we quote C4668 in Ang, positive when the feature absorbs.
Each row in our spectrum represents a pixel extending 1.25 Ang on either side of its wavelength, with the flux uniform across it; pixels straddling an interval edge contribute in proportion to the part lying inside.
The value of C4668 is 3.1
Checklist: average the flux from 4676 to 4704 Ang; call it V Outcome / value 3.83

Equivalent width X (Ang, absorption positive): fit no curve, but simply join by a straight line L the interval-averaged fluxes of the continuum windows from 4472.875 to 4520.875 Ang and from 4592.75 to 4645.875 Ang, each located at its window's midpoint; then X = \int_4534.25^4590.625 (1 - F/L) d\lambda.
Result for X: 1.0 Ang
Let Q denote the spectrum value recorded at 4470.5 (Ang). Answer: 3.297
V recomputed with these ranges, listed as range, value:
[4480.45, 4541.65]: 3.72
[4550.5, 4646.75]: 3.92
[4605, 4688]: 3.95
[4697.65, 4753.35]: 3.97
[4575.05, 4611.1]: 3.93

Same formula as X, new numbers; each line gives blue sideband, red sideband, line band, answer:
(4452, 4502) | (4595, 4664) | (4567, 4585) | -0.37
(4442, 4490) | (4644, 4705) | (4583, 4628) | -2.25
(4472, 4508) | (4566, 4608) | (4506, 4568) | 2.49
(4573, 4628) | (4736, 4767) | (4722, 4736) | 0.11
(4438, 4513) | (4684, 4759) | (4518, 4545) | 0.98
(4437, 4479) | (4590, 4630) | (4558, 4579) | -0.25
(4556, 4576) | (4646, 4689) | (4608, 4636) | -0.72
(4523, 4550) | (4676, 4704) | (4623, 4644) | -0.81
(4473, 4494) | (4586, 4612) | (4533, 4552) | 1.01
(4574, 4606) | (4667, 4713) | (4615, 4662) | -0.41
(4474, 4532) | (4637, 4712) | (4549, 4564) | 0.20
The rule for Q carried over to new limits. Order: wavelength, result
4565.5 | 3.758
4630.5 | 3.676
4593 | 4.015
